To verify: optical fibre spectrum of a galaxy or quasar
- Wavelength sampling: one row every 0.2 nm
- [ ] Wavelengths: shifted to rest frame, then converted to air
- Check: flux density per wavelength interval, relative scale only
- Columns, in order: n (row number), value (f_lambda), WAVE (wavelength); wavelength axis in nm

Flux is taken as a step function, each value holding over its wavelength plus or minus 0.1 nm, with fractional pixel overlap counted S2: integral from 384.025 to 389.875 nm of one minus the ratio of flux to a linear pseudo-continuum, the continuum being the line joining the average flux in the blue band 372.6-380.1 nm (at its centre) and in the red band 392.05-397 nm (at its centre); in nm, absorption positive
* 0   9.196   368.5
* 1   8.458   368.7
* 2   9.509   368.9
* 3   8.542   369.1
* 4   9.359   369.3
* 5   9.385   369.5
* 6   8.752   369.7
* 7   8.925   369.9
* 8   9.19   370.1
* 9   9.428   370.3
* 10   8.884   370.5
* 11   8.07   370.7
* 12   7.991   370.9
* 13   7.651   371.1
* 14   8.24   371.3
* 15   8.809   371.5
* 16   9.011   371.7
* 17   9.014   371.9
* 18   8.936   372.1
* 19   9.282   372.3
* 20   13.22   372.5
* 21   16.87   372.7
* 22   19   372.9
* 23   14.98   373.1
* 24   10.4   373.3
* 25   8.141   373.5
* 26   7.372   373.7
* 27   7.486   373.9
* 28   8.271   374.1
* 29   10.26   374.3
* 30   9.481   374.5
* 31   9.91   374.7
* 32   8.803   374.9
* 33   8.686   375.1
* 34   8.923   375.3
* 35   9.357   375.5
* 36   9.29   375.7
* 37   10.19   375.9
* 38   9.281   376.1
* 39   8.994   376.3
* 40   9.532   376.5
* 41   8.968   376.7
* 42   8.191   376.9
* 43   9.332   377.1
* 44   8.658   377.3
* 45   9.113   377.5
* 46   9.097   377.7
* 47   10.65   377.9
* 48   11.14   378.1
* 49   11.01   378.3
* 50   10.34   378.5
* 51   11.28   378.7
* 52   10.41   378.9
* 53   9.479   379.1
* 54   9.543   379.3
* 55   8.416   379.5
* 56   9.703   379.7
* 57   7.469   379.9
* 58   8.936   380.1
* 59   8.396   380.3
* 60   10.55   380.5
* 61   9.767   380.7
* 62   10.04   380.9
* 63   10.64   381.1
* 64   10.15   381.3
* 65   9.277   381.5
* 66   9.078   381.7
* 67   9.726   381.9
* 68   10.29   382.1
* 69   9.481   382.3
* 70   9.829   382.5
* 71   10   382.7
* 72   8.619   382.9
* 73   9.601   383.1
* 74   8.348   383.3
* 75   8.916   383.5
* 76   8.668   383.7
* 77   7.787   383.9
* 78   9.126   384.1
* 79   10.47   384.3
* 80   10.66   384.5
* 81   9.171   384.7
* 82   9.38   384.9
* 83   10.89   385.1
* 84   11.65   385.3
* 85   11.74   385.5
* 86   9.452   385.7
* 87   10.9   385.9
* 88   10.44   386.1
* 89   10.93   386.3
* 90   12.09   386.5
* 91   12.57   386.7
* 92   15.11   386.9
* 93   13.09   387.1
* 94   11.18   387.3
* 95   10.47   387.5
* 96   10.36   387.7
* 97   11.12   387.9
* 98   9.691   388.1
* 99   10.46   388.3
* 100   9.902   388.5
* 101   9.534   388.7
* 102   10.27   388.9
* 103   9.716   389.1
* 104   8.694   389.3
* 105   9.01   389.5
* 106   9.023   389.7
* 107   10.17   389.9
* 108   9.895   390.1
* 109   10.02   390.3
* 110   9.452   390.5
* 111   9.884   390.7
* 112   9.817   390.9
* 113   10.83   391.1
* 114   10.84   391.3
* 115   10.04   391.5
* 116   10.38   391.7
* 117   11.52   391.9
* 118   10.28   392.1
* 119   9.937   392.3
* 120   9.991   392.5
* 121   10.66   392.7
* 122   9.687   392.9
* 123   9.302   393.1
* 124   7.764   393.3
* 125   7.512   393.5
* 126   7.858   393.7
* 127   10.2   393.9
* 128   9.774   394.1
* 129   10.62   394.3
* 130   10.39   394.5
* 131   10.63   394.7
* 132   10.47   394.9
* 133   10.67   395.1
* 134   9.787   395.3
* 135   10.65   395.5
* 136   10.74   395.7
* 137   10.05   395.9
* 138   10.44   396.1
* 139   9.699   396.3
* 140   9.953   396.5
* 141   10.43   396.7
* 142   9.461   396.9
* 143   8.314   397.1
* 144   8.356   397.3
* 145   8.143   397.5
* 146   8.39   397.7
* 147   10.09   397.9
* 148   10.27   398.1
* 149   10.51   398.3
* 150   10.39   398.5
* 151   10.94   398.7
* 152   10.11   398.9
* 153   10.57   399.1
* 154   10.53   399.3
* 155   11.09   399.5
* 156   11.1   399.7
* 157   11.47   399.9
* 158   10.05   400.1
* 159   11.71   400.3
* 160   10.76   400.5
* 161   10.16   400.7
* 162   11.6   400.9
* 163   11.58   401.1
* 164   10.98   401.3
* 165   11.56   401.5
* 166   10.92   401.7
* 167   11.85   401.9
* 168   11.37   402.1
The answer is -0.41 nm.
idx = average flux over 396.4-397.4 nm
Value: 9.3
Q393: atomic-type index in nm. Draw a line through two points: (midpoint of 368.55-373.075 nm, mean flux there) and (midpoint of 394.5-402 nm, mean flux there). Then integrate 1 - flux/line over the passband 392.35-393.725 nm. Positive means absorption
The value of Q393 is 0.165 nm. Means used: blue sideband 9.92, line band 9.06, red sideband 10.4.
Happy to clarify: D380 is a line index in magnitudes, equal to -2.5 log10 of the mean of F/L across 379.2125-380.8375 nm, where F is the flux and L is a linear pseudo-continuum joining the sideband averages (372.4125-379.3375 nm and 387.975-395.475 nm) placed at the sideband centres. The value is 0.110 mag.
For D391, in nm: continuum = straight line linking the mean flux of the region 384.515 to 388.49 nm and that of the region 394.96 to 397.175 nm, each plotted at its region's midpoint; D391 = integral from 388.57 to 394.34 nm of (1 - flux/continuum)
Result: 0.43 nm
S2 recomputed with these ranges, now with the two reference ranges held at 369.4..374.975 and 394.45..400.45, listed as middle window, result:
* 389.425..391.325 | 0.04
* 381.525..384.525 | 0.20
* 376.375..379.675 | 0.08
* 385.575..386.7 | -0.10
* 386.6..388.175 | -0.26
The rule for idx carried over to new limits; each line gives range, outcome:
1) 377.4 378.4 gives 10.2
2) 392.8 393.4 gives 8.92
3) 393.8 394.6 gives 10.2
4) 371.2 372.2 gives 8.8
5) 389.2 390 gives 9.22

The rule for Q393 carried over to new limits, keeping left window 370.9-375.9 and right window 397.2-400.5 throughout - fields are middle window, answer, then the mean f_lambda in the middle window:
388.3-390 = 0.09 nm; 9.59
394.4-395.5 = -0.02 nm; 10.4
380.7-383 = 0.08 nm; 9.74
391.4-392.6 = -0.02 nm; 10.4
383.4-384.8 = 0.12 nm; 9.26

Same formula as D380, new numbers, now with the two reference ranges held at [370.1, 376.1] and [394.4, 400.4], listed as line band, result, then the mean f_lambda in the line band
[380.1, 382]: 0.028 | 9.69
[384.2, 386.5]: -0.060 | 10.6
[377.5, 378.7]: -0.053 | 10.4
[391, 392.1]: -0.061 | 10.7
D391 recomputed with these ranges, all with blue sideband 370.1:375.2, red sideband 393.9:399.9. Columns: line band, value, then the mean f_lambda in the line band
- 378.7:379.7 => 0.03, 9.67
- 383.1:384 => 0.13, 8.56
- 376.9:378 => 0.08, 9.26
